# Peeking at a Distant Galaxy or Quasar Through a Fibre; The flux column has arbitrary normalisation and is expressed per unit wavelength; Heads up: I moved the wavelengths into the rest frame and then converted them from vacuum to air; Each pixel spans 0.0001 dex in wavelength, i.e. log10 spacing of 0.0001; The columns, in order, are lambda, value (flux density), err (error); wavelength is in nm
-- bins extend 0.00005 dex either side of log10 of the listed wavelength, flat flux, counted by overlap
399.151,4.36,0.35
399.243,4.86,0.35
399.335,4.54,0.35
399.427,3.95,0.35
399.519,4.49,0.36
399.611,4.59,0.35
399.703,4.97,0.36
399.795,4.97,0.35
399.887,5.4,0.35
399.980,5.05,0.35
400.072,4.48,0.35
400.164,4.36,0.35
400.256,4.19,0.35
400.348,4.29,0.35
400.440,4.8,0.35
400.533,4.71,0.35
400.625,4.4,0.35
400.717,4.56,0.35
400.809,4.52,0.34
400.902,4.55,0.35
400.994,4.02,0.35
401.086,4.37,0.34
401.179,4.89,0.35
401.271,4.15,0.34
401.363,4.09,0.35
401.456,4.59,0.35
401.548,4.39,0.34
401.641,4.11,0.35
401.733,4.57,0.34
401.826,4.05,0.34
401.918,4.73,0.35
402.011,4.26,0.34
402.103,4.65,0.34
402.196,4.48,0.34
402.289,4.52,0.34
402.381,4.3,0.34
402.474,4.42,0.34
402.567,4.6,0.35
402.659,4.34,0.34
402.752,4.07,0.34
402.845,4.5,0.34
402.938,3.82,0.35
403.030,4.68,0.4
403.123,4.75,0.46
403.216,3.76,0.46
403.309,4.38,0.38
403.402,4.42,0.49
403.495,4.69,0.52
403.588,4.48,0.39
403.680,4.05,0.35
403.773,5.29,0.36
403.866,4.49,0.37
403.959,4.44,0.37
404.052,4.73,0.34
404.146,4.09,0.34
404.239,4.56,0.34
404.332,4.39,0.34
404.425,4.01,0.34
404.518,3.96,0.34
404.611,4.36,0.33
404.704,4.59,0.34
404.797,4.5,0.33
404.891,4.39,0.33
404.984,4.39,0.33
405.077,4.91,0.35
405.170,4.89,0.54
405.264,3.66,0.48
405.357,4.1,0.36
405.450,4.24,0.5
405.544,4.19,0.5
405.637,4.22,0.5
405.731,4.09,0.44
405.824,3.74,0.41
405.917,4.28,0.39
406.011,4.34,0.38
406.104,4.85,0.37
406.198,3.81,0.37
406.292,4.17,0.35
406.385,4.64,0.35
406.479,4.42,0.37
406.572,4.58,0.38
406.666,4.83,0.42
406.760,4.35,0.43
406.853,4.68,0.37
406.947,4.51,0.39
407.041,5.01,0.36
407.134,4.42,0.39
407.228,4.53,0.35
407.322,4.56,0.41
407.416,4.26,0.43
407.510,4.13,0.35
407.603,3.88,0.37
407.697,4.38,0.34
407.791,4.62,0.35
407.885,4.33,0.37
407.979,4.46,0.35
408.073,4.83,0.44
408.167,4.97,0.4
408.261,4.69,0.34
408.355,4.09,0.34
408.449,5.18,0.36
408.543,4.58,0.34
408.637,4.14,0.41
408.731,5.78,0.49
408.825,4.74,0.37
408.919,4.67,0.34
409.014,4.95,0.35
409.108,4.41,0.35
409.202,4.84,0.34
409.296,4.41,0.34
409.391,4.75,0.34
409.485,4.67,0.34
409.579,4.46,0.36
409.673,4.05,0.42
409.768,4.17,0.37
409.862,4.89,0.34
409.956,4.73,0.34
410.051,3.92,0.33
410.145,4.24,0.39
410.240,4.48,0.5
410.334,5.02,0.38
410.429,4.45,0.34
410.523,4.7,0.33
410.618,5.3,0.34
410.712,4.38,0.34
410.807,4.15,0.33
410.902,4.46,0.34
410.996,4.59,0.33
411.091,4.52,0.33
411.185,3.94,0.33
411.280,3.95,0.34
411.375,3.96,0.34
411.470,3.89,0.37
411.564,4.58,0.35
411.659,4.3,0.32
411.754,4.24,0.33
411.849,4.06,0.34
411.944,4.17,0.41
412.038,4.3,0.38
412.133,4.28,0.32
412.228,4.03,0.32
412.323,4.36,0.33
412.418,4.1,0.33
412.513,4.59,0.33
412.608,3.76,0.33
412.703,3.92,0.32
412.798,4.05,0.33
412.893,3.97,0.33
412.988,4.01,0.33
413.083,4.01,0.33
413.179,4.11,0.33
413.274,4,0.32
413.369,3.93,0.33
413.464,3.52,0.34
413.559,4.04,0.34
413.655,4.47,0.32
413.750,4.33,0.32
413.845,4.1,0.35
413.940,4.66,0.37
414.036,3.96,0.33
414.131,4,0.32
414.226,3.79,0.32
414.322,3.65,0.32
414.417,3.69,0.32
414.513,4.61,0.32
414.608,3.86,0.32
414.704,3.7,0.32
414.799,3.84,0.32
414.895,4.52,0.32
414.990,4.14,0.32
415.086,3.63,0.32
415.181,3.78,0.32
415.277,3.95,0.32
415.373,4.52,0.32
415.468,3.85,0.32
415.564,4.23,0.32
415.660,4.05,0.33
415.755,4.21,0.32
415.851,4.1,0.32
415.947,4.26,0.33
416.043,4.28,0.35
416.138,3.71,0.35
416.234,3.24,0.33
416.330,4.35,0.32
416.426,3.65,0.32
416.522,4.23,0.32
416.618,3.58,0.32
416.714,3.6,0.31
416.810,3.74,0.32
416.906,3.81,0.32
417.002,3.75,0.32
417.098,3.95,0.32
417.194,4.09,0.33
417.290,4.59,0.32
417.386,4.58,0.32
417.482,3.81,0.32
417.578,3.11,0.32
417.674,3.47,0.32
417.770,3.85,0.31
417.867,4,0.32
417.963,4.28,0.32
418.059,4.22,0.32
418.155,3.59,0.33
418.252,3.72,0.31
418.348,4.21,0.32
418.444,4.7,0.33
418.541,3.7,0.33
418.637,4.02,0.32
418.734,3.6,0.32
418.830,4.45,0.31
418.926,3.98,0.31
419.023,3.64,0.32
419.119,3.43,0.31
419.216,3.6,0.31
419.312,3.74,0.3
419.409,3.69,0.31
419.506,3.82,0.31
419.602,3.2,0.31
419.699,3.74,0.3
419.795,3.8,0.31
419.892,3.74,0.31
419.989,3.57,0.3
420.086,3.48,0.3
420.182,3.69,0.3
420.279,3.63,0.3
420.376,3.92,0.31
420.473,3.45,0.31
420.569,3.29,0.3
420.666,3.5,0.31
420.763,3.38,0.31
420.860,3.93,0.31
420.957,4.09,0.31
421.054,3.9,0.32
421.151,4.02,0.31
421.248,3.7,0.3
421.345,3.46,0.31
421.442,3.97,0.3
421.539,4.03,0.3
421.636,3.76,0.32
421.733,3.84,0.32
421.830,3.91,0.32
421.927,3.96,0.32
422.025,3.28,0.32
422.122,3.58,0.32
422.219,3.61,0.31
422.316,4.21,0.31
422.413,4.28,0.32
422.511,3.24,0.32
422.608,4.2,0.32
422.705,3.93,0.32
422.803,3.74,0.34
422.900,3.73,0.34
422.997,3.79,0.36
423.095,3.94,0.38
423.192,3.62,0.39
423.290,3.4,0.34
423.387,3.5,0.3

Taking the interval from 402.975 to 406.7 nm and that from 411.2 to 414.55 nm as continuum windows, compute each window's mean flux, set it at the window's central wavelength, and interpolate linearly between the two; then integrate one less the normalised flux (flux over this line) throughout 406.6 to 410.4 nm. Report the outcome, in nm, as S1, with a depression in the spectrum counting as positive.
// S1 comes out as -0.28 nm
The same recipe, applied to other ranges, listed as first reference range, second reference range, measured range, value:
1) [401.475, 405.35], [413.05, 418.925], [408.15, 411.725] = -0.28 nm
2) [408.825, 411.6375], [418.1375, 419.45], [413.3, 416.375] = 0.09 nm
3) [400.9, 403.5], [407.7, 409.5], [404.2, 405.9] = 0.08 nm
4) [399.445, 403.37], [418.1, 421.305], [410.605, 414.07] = -0.12 nm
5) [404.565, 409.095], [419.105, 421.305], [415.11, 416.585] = -0.03 nm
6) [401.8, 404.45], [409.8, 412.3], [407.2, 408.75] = -0.05 nm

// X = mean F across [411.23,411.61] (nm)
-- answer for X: 4.09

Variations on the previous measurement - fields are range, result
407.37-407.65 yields 4.1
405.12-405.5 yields 4.22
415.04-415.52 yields 3.95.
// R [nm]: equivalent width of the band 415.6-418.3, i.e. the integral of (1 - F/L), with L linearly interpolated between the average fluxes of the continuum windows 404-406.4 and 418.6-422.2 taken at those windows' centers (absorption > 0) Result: -0.05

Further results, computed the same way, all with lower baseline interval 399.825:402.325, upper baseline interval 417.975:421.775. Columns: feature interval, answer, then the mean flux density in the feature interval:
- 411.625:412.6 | -0.036 nm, 4.22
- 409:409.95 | -0.087 nm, 4.56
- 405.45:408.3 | -0.102 nm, 4.42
